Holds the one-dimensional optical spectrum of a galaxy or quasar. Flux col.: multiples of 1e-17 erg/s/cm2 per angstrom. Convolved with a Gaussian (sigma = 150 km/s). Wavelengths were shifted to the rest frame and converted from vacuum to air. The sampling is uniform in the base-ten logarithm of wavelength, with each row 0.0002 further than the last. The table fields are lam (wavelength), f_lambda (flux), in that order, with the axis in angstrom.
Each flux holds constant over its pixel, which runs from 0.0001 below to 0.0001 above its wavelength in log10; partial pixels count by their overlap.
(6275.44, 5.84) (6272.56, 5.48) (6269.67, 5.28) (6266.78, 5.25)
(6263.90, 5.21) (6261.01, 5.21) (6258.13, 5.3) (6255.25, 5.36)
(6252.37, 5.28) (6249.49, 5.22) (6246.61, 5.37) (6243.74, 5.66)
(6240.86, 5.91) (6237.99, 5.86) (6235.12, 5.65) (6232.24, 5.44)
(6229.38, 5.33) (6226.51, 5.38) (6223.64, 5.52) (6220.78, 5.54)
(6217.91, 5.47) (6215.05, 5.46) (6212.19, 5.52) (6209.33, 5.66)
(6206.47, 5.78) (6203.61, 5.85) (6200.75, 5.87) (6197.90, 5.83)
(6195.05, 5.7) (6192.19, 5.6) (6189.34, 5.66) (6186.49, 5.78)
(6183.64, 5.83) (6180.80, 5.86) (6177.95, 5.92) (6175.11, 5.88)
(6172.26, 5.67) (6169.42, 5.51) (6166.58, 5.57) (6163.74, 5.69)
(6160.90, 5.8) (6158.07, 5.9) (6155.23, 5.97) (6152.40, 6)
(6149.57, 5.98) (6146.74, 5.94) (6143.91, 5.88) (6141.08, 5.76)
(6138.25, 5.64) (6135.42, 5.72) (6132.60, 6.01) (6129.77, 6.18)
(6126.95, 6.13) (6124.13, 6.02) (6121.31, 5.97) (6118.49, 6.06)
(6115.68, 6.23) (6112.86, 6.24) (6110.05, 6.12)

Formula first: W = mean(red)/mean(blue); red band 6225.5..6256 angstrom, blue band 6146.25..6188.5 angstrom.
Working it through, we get 0.95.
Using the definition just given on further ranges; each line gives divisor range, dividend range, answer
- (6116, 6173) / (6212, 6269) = 0.93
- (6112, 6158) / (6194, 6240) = 0.94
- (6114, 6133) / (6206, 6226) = 0.91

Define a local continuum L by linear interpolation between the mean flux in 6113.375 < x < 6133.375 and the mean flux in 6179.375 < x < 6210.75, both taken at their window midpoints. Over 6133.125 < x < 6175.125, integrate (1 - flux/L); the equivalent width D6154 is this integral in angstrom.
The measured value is 1.11 angstrom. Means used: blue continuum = 6.09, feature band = 5.8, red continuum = 5.76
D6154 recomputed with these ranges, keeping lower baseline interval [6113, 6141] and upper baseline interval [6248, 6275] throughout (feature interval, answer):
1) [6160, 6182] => 0.1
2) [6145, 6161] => -0.2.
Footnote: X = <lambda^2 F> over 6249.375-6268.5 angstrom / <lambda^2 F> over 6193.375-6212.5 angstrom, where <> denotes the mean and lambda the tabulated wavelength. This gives 0.93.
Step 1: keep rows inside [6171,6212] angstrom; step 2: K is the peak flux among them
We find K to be 5.92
